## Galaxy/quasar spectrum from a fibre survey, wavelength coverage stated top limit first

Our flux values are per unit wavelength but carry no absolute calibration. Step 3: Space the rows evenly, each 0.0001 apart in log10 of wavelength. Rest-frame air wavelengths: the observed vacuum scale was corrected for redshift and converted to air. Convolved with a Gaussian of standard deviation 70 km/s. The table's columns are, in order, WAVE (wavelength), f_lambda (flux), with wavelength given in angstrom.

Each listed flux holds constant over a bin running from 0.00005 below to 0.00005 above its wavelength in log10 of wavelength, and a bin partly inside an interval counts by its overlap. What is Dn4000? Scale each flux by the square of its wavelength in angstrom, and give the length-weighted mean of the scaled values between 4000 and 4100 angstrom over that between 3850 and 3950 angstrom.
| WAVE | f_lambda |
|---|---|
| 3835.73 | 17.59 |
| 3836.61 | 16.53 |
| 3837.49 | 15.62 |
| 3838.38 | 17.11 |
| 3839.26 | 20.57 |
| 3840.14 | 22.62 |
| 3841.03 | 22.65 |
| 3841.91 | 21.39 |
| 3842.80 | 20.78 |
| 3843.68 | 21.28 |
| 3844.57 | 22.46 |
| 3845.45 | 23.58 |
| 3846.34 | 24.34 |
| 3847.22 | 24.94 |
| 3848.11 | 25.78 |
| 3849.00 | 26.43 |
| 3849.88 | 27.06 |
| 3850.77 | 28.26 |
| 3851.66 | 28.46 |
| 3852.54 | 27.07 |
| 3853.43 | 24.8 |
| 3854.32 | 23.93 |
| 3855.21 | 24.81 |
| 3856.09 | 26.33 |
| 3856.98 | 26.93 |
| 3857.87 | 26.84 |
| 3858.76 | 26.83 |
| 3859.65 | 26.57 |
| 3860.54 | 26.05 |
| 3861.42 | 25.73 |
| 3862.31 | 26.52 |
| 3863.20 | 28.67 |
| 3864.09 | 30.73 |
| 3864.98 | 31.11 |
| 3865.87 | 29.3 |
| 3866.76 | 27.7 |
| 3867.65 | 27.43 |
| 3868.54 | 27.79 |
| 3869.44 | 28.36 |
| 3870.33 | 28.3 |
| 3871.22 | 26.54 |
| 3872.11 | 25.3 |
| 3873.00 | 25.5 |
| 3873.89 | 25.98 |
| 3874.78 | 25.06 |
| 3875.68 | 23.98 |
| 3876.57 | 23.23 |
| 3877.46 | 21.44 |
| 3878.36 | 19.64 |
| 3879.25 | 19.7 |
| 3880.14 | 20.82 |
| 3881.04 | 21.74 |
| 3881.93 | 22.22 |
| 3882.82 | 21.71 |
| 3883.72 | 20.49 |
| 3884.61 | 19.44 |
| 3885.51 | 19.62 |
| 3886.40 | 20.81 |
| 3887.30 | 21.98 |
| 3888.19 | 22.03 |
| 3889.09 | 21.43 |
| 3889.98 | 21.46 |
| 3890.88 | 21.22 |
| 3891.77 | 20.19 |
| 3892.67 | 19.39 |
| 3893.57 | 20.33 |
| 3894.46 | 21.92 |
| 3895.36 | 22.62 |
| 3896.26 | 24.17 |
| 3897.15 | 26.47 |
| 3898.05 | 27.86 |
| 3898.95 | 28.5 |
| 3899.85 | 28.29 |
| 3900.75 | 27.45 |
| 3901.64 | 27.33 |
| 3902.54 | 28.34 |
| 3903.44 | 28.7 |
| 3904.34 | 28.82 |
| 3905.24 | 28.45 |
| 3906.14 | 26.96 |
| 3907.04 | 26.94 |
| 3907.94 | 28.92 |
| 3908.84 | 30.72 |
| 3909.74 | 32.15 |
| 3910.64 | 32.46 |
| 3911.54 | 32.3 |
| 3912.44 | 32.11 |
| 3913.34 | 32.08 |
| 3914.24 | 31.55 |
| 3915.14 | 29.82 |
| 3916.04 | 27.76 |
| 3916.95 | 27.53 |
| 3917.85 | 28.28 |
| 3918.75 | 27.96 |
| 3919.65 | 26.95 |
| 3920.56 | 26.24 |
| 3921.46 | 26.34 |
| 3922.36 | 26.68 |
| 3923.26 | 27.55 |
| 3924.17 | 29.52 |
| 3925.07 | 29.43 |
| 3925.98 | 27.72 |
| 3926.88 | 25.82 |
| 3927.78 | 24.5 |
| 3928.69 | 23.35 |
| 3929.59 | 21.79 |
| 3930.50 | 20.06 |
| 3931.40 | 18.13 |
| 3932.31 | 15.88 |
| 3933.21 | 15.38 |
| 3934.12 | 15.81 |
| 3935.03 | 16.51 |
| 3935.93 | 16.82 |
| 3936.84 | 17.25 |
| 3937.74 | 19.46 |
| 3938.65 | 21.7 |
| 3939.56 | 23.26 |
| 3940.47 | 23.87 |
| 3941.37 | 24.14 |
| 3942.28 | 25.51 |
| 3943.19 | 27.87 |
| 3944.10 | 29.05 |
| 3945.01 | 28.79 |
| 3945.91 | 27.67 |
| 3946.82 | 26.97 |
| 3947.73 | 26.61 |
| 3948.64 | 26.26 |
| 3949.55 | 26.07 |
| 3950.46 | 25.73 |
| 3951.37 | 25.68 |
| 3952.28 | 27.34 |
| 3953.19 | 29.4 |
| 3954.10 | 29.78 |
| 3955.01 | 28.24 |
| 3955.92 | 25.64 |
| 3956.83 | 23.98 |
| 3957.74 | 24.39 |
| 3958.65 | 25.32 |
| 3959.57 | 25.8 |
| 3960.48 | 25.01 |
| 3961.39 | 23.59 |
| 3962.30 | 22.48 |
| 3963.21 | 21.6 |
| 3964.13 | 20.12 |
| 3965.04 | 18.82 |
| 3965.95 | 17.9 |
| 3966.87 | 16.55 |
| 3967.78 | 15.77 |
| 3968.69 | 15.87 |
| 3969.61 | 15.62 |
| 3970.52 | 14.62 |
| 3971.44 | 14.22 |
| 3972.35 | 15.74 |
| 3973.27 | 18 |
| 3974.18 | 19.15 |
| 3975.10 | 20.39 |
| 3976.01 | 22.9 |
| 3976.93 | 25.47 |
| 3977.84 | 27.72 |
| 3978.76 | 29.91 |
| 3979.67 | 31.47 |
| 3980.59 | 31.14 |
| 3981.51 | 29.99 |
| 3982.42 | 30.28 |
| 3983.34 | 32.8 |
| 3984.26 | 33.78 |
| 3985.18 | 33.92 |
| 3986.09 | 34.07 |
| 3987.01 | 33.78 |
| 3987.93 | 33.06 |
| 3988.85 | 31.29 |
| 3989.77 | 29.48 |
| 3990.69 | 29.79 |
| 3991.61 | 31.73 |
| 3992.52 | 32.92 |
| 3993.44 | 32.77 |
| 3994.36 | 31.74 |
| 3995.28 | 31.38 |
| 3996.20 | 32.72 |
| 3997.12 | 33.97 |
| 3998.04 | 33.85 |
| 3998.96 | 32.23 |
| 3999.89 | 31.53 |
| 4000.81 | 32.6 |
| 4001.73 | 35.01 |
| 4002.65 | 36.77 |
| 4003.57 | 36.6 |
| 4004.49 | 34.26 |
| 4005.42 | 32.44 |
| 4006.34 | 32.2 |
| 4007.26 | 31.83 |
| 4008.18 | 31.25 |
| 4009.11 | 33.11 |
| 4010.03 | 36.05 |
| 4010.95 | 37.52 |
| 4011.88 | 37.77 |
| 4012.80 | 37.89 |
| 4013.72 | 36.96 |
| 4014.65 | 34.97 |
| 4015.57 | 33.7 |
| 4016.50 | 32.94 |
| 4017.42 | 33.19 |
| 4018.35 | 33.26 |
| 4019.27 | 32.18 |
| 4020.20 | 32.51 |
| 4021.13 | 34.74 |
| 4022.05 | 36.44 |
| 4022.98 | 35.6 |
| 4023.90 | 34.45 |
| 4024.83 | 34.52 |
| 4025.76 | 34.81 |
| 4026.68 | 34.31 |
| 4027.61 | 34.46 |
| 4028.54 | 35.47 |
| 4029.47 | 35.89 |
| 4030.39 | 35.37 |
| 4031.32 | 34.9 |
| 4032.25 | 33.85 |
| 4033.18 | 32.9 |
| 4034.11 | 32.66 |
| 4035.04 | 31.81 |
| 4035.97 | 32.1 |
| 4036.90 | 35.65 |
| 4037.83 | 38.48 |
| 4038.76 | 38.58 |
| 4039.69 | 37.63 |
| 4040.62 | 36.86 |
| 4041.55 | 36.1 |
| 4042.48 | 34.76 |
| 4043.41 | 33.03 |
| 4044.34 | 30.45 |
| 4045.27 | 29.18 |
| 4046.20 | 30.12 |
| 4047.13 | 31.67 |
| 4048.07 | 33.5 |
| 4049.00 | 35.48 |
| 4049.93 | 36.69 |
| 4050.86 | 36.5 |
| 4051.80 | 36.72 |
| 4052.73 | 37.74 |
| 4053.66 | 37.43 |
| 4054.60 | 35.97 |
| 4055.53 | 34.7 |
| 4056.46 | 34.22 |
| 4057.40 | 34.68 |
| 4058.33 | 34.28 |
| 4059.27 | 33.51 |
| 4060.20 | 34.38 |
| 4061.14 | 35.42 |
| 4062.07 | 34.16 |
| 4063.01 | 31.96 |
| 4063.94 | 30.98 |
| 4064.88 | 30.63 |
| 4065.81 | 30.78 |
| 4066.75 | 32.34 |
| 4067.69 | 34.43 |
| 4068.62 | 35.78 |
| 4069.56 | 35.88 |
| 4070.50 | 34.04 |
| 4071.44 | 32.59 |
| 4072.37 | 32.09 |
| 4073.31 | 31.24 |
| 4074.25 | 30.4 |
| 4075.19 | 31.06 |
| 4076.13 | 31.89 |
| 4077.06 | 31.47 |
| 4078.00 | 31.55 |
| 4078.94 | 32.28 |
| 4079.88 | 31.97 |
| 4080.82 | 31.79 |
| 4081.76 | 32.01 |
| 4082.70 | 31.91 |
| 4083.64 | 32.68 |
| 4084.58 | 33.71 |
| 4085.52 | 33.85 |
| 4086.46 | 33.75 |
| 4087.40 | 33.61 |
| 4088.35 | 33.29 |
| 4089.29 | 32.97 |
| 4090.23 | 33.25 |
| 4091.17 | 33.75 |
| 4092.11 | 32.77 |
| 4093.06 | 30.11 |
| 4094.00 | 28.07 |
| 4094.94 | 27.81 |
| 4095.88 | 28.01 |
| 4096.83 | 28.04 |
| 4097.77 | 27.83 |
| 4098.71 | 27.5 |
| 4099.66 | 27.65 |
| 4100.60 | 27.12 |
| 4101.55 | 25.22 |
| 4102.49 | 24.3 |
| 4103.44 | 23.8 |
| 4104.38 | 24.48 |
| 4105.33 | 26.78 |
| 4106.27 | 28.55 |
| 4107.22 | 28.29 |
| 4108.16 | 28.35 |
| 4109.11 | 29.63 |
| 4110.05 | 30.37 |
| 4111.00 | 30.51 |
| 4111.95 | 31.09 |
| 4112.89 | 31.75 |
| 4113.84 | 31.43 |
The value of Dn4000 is 1.43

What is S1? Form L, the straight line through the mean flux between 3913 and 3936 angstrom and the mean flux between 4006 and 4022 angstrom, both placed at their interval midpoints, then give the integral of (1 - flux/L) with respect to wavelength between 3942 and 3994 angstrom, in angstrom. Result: 6.31 angstrom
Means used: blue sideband 24.7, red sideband 34.3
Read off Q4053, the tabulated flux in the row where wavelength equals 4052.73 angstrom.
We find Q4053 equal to 37.74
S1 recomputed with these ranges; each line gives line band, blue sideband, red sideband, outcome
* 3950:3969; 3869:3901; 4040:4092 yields 2.8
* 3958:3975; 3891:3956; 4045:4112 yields 5.0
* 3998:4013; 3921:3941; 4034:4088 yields -2.9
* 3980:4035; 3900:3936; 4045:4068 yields -4.1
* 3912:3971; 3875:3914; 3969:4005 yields 6.3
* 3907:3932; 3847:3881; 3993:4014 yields 1.3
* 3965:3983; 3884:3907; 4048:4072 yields 4.6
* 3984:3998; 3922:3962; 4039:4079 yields -2.1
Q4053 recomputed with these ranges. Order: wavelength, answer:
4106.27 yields 28.55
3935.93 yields 16.82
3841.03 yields 22.65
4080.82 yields 31.79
